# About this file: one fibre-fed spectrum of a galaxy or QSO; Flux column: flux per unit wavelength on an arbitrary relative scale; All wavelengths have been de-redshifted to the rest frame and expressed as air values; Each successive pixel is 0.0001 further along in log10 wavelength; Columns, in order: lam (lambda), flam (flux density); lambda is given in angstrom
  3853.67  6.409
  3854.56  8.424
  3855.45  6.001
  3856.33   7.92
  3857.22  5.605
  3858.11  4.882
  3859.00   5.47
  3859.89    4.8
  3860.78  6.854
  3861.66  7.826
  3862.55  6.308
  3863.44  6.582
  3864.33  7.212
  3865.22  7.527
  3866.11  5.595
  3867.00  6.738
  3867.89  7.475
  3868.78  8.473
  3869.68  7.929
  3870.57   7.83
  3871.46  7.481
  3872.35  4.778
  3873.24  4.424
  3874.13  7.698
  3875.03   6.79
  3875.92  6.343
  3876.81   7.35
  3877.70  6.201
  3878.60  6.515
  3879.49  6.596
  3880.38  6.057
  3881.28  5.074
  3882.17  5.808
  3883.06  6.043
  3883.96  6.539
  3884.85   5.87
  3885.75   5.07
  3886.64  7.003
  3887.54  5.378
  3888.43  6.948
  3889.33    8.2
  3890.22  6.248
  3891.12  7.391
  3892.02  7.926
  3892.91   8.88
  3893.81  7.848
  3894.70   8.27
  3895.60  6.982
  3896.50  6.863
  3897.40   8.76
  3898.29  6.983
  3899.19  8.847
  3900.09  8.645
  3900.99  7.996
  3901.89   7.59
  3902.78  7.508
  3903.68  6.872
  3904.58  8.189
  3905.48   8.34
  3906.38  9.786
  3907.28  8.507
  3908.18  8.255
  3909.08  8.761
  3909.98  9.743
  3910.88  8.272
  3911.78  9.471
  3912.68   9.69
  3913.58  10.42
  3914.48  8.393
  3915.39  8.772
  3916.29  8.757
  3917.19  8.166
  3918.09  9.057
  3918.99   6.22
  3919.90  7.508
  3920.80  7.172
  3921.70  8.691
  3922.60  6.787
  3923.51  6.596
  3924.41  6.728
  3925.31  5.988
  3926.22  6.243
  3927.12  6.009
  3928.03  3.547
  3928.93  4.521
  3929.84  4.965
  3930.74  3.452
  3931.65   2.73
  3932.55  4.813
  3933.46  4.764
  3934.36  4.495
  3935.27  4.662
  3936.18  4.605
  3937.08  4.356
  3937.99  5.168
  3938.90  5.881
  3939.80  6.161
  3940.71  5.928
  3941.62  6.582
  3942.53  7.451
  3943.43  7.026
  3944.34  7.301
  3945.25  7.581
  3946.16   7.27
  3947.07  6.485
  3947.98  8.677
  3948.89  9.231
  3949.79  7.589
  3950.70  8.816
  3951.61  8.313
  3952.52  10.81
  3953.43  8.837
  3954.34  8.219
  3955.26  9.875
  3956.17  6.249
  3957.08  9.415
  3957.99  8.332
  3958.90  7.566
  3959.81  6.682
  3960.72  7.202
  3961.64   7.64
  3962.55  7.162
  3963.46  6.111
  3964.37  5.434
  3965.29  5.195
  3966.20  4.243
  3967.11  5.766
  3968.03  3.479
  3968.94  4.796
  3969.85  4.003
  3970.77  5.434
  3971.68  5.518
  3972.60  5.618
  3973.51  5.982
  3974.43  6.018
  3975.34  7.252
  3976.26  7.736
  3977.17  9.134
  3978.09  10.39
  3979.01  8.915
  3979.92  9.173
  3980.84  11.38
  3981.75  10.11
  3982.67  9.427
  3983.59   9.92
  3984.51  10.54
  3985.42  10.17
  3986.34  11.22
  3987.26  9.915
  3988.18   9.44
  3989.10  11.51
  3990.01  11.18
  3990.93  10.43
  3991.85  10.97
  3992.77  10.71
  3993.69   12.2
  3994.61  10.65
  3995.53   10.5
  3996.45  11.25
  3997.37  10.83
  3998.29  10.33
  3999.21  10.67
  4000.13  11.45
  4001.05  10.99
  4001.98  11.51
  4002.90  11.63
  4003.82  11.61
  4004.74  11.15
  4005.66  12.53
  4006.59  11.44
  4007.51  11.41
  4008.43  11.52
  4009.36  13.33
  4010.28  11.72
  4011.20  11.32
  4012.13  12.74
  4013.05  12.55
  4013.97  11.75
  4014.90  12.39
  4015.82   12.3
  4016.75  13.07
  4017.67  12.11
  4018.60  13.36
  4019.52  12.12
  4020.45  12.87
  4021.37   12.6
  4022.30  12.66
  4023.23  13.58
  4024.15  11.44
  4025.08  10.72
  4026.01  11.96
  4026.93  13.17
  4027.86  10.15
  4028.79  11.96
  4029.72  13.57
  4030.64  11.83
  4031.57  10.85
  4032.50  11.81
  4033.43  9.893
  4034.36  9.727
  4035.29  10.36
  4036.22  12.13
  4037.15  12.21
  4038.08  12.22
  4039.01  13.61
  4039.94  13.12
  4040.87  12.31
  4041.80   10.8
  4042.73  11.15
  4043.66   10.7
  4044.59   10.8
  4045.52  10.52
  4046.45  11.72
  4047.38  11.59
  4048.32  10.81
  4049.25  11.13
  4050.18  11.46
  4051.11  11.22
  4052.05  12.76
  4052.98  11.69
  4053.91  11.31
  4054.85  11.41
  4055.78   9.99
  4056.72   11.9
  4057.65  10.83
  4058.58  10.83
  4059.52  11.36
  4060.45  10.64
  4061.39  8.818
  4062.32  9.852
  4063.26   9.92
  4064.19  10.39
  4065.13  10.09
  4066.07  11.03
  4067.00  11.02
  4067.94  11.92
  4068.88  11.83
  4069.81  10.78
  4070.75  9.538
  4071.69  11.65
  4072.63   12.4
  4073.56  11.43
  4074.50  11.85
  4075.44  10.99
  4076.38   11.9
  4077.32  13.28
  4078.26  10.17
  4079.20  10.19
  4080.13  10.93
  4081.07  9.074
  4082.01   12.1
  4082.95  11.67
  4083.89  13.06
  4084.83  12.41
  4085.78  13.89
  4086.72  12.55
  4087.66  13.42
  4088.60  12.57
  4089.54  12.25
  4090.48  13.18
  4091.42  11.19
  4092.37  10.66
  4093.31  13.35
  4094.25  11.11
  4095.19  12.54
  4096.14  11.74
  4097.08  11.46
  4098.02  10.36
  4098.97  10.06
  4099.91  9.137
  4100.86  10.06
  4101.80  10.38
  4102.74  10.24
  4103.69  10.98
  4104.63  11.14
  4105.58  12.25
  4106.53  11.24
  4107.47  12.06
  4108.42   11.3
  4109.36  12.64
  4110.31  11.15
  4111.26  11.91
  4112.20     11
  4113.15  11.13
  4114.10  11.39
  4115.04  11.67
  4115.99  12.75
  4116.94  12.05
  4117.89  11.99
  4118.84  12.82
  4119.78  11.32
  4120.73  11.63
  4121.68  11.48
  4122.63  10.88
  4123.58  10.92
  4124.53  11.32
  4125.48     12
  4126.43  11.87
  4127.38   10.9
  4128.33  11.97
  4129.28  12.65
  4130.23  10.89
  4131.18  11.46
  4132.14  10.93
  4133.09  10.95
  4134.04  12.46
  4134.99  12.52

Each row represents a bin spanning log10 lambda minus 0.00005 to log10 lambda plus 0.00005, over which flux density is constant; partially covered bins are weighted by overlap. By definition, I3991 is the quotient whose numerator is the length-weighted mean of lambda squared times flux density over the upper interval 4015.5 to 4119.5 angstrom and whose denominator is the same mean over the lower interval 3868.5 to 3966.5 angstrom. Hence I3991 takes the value 1.8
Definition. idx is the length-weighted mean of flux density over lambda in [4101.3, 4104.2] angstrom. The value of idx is 10.6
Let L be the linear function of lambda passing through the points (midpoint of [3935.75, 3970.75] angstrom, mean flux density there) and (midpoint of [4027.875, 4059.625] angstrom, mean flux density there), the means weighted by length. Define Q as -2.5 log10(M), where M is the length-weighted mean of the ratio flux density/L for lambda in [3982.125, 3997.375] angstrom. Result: -0.22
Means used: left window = 6.86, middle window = 10.6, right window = 11.4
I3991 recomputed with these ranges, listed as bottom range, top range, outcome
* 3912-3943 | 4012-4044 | 1.99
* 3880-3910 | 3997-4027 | 1.71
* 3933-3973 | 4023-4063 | 1.79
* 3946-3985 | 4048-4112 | 1.58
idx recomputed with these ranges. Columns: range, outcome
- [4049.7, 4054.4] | 11.7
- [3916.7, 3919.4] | 7.87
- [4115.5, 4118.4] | 12.2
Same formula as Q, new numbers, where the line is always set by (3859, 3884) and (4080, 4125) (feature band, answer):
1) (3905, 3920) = -0.17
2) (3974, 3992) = -0.08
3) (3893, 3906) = -0.10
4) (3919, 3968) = 0.24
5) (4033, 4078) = -0.07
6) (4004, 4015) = -0.24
